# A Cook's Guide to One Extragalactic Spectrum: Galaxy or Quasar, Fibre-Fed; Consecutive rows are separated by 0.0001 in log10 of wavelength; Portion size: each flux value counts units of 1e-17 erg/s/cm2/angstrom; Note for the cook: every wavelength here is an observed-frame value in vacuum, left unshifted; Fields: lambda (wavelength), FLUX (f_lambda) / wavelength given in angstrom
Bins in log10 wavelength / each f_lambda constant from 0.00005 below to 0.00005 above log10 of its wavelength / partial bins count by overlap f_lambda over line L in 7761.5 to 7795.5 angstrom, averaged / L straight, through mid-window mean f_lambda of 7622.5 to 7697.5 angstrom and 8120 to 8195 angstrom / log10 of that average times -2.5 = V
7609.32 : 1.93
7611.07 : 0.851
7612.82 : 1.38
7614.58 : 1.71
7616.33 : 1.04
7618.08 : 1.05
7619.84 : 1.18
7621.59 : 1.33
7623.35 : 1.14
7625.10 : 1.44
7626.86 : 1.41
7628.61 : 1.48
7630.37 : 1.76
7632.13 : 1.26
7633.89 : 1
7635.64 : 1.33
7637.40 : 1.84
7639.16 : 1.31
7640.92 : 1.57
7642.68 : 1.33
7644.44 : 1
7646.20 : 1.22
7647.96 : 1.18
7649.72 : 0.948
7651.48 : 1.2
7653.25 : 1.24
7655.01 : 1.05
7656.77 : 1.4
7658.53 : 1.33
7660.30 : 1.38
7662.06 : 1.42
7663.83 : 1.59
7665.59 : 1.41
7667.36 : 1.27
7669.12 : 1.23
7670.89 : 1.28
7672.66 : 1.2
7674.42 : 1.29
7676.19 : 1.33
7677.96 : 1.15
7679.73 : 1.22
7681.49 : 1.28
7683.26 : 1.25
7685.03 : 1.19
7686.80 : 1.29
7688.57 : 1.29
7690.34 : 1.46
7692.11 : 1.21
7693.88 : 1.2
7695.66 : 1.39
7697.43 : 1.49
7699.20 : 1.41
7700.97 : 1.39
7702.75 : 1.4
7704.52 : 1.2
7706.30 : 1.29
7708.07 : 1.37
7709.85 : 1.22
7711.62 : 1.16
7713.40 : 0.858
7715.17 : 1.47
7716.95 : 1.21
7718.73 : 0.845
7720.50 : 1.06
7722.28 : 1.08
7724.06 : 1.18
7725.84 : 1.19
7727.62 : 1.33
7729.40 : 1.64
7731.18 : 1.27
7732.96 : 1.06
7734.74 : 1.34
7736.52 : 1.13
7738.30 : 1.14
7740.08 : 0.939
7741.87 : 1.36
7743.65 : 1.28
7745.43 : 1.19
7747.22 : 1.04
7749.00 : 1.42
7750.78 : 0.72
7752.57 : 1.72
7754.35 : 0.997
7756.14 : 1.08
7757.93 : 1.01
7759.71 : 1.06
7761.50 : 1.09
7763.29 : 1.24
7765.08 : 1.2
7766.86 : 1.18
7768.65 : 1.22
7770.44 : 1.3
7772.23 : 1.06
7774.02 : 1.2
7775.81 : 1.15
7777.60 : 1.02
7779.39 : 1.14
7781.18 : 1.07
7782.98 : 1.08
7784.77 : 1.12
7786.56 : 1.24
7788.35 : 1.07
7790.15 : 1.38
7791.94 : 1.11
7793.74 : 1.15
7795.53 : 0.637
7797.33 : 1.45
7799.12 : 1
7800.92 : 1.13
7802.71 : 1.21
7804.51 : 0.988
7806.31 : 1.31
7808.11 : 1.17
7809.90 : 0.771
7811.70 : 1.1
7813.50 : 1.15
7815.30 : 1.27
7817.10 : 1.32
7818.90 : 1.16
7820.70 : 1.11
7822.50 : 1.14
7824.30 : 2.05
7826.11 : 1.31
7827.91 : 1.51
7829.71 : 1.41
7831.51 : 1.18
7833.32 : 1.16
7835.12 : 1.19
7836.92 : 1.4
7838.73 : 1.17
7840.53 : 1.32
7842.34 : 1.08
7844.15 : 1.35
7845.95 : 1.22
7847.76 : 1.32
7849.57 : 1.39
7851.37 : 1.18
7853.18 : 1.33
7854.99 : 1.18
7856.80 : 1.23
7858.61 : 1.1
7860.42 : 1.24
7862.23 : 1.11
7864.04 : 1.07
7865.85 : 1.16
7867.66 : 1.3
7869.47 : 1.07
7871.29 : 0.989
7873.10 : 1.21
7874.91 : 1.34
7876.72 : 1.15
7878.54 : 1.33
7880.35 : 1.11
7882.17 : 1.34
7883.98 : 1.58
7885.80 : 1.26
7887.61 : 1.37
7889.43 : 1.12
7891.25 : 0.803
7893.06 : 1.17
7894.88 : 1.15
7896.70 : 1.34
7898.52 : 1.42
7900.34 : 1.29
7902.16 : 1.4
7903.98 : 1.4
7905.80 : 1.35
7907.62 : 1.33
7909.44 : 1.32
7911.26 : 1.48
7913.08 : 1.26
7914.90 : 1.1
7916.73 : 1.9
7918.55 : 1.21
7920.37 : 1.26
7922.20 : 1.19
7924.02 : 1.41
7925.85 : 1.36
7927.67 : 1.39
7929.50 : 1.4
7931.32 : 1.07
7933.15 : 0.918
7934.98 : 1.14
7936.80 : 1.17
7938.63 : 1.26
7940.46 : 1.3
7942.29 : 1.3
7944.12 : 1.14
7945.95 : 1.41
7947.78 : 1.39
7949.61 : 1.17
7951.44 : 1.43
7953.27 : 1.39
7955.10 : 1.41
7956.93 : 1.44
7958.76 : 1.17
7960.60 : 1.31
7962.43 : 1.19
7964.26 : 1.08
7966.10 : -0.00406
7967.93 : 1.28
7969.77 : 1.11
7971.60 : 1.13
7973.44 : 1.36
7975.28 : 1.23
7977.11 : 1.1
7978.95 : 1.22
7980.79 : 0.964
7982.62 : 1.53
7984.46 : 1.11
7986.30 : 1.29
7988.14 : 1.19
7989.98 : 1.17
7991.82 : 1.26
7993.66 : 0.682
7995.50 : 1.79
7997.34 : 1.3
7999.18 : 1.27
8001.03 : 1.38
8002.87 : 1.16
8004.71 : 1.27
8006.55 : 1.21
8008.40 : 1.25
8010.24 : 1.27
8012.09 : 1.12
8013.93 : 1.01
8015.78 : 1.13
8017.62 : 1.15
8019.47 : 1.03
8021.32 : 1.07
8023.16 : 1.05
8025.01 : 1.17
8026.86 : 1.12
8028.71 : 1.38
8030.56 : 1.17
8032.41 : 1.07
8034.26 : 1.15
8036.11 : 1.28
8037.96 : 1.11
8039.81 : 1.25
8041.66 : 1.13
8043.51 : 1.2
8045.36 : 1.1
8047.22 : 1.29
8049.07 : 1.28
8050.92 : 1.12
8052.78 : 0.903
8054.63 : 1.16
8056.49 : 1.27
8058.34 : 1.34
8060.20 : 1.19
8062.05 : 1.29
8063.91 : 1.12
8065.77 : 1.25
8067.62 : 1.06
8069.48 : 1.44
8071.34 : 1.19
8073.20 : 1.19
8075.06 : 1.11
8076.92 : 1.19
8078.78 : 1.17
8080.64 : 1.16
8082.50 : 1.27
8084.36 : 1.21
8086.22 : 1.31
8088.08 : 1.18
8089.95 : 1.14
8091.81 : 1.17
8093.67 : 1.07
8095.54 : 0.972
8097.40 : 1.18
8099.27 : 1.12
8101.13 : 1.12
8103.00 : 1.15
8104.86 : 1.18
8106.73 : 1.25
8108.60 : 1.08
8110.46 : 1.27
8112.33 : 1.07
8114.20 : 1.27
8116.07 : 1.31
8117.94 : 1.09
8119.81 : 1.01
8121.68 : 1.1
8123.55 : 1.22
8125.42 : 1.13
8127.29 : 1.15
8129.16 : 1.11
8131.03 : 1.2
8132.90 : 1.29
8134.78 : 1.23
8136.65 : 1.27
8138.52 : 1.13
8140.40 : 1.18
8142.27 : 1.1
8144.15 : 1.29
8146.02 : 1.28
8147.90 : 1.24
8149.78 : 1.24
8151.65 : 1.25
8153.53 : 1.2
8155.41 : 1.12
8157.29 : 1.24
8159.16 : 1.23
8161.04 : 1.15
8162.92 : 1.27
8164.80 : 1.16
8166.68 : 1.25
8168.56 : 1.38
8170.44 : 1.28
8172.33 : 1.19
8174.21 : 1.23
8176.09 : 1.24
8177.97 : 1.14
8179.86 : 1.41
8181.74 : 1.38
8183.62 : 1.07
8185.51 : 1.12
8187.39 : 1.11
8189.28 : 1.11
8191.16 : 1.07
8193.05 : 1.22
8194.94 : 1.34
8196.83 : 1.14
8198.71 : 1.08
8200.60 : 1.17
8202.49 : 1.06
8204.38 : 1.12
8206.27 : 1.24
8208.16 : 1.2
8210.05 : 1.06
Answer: 0.12 mag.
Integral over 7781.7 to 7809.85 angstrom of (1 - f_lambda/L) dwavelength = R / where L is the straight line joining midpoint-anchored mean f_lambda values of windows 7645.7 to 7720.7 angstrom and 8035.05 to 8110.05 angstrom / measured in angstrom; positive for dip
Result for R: 2.6 angstrom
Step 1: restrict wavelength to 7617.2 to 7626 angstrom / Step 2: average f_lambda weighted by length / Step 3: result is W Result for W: 1.23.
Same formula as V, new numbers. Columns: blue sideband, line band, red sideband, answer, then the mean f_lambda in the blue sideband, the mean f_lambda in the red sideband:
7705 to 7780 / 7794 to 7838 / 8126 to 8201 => -0.03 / 1.18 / 1.21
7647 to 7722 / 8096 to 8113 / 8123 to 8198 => 0.06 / 1.26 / 1.21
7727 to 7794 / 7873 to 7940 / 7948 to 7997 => -0.08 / 1.18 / 1.2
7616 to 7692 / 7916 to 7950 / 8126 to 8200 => -0.03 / 1.29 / 1.21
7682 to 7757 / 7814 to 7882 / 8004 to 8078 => -0.03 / 1.23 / 1.18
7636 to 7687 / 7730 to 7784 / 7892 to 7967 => 0.11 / 1.29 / 1.26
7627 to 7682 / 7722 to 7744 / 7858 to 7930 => 0.06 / 1.31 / 1.27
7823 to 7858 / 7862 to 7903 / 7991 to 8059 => 0.05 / 1.31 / 1.19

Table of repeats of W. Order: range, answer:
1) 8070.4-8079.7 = 1.17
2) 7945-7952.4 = 1.35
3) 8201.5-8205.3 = 1.09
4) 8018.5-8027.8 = 1.09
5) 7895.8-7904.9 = 1.37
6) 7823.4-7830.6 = 1.57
